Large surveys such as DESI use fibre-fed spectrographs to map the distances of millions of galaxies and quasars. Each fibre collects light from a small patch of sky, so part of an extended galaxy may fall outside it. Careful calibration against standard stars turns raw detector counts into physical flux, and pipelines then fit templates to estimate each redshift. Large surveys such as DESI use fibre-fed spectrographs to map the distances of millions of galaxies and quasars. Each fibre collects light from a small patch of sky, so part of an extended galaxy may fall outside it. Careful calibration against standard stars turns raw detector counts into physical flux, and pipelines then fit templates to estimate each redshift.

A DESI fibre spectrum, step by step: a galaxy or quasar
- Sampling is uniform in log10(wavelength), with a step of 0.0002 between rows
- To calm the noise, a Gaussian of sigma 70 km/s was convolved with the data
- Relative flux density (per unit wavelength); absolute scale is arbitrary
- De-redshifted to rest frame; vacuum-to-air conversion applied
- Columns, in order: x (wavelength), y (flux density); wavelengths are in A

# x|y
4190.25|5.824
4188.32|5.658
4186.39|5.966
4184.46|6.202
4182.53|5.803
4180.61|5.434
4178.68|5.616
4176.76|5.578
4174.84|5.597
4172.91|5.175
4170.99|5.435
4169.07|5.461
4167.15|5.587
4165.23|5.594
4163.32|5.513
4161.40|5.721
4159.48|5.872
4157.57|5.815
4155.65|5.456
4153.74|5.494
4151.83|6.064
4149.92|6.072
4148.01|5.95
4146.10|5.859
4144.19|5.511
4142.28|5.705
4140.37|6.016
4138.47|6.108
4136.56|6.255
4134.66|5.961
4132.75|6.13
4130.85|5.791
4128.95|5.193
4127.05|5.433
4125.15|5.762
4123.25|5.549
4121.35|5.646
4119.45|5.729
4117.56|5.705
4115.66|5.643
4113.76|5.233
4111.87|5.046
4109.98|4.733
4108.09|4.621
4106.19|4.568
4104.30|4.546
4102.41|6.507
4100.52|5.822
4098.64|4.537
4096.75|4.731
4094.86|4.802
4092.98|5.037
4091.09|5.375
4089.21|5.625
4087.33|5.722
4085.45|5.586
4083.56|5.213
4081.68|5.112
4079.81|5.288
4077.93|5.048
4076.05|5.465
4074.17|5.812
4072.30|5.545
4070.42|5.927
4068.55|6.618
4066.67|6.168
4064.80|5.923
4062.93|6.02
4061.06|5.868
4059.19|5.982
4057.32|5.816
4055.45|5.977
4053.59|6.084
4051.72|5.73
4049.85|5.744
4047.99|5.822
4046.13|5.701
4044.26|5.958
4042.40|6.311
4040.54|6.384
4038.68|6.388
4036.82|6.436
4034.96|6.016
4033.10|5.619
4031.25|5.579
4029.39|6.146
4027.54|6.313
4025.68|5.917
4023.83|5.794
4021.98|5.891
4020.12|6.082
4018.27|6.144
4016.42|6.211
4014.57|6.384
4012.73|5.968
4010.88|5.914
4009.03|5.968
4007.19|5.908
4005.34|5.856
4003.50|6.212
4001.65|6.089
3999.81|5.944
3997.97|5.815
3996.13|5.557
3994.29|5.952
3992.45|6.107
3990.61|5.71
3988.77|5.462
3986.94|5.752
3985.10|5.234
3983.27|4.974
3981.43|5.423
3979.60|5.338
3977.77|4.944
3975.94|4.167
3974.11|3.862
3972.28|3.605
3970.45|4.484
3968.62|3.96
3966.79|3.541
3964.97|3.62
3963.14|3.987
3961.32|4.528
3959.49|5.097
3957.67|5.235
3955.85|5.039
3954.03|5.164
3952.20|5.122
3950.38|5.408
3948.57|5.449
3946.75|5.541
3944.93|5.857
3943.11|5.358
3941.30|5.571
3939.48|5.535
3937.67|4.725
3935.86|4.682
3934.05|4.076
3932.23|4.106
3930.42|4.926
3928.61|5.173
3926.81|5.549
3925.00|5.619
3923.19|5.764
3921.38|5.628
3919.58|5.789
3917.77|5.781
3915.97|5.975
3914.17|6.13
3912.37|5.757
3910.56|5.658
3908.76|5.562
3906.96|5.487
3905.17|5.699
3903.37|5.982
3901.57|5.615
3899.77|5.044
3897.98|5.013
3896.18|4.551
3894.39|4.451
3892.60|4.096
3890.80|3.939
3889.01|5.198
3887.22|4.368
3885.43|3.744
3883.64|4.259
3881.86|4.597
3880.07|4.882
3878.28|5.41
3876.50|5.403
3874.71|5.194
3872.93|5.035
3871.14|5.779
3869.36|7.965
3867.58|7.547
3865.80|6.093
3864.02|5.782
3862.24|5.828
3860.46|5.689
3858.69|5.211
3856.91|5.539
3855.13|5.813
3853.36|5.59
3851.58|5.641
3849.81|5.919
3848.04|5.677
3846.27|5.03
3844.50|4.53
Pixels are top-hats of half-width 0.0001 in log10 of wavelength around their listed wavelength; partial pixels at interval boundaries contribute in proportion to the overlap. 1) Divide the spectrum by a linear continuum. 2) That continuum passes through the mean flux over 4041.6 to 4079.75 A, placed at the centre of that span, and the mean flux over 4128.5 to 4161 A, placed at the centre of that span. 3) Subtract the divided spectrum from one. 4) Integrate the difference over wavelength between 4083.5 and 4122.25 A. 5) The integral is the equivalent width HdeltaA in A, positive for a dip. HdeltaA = 3.9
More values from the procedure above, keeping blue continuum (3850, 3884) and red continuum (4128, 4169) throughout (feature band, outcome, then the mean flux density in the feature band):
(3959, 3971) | 3.3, 4.13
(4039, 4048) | -0.5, 6.08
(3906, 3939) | 2.0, 5.36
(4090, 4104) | 1.3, 5.23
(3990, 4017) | -1.2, 5.97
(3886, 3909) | 2.9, 4.97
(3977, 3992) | 0.9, 5.38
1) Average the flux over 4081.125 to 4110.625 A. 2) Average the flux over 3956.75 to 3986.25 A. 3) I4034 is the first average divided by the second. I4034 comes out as 1.14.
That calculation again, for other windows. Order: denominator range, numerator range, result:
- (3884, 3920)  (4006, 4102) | 1.12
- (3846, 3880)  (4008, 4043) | 1.05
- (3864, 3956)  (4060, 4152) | 1.05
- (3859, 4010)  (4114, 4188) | 1.09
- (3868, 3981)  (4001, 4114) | 1.13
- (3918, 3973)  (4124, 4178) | 1.15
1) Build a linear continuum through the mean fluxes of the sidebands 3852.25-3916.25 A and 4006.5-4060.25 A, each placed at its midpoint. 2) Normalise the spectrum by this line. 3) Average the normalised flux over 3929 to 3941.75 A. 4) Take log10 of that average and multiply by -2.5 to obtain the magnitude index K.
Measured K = 0.17 mag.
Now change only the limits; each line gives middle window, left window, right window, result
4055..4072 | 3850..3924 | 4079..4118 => -0.149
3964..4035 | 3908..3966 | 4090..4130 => -0.047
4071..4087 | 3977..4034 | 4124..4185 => 0.070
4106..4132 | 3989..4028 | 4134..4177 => 0.084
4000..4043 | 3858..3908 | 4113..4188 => -0.105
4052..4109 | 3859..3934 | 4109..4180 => 0.011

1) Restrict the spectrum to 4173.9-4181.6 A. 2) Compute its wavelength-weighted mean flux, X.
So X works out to 5.56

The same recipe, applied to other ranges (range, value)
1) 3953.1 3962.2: 5.01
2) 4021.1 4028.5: 5.98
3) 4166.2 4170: 5.52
